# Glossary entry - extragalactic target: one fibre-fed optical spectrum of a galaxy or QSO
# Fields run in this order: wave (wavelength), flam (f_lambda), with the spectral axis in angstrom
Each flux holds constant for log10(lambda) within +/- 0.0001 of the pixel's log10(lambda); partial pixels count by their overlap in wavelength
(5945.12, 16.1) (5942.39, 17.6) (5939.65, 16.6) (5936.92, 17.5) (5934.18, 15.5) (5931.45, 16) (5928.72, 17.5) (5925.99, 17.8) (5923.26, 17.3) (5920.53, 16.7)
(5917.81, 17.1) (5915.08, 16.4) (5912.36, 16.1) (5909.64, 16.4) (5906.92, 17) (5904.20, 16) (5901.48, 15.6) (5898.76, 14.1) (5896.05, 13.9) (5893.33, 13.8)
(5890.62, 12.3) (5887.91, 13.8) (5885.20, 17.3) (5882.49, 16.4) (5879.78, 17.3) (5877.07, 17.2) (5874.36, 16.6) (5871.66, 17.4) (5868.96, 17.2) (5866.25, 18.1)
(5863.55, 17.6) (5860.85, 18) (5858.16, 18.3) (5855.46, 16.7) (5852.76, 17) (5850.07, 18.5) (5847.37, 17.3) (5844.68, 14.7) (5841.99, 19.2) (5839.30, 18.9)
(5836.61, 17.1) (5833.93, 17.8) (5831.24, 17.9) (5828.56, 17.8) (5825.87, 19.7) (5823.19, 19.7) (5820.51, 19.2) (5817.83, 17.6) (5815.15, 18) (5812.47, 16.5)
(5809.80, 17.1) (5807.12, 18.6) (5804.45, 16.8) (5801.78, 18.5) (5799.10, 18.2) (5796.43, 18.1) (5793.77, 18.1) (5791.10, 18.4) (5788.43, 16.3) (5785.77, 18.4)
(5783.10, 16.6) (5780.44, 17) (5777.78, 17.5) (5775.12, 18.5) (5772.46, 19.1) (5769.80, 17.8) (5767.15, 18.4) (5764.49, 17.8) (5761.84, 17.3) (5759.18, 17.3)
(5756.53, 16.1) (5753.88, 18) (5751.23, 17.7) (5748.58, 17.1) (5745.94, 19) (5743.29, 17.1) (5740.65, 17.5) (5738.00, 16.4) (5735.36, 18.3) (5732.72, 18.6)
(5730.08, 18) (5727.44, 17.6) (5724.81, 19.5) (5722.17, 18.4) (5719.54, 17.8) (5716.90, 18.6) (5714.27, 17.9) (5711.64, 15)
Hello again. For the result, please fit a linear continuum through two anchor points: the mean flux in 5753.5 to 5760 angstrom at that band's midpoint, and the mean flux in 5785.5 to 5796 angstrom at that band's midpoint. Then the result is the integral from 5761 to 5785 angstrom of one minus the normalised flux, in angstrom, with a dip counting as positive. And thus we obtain -0.6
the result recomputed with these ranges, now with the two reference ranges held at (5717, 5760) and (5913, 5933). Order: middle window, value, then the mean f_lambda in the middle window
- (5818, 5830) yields -1.1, 18.9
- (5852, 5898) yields 2.1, 16.4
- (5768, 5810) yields -0.7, 17.8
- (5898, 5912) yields 0.9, 15.9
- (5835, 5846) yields -0.1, 17.5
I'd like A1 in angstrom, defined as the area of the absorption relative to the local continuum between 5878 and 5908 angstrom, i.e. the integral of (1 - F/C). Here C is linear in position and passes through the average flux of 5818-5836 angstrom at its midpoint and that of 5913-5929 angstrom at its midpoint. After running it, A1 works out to 3.89 angstrom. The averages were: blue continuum 18.6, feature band 15.2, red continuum 17.1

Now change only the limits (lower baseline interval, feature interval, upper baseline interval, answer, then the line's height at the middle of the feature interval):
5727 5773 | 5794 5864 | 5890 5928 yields -4.6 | 16.8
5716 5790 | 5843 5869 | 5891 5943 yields -0.9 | 16.8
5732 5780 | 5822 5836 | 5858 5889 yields -0.9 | 17.3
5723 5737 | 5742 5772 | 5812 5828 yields 1.2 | 18.4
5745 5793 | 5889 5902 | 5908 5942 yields 2.4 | 16.9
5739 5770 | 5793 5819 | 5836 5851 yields -0.2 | 17.6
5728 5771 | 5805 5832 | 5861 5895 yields -2.0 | 16.9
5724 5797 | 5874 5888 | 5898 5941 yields 0.1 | 16.8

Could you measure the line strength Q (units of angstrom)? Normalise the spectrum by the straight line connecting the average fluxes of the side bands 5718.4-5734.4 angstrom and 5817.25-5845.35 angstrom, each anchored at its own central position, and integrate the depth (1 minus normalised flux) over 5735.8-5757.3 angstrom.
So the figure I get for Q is 1.03 angstrom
